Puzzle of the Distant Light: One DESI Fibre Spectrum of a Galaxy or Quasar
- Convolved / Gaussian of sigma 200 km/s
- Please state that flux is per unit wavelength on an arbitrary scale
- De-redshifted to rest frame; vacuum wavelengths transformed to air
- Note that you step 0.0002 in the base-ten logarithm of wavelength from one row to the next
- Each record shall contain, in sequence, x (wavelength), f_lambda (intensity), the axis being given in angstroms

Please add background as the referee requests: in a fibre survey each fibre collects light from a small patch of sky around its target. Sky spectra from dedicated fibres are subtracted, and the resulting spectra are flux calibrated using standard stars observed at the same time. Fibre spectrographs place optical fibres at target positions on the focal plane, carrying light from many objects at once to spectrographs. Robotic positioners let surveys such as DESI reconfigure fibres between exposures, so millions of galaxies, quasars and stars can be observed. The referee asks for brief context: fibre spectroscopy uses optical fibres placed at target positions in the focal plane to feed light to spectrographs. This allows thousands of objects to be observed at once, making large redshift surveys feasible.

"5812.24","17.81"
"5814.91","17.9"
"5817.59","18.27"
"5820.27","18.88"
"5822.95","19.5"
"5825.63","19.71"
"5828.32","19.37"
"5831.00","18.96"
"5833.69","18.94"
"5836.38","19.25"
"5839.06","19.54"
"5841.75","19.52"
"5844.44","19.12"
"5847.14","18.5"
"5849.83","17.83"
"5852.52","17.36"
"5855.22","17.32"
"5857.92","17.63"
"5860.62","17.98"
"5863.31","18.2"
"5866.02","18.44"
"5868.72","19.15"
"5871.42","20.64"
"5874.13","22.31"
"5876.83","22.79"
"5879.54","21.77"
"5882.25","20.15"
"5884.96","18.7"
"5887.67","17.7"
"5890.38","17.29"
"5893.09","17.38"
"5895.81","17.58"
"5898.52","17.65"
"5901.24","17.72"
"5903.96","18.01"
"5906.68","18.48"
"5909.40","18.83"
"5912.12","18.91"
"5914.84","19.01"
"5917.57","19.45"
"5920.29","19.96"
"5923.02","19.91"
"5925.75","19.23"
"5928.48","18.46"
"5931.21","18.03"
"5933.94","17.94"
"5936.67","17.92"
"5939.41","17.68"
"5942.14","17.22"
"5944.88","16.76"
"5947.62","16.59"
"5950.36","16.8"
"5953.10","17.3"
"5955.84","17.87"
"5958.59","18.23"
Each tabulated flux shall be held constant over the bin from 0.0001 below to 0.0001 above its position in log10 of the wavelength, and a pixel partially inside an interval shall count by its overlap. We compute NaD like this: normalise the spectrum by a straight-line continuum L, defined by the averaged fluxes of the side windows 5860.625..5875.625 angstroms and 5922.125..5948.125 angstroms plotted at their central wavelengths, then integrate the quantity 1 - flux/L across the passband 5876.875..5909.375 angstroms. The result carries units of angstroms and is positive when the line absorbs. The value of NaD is 0.7 angstroms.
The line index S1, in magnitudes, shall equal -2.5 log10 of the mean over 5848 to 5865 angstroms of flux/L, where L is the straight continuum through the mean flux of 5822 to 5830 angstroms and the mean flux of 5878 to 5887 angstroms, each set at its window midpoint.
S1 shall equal 0.12 mag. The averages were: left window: 19.5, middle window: 17.8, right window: 20.1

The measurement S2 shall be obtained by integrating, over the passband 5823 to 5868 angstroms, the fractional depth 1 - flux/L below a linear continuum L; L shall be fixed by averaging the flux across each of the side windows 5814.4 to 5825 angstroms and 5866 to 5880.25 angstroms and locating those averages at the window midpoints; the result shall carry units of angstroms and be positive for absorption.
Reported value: 2.7 angstroms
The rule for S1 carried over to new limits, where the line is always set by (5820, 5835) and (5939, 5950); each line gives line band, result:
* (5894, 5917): -0.03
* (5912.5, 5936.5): -0.09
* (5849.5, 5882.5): -0.05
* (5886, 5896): 0.03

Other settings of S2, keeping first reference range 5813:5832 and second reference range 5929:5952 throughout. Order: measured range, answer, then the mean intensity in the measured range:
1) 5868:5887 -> -2.6 angstroms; 20.7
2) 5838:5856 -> 0.1 angstroms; 18.5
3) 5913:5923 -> -1.0 angstroms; 19.5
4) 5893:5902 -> 0.2 angstroms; 17.6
